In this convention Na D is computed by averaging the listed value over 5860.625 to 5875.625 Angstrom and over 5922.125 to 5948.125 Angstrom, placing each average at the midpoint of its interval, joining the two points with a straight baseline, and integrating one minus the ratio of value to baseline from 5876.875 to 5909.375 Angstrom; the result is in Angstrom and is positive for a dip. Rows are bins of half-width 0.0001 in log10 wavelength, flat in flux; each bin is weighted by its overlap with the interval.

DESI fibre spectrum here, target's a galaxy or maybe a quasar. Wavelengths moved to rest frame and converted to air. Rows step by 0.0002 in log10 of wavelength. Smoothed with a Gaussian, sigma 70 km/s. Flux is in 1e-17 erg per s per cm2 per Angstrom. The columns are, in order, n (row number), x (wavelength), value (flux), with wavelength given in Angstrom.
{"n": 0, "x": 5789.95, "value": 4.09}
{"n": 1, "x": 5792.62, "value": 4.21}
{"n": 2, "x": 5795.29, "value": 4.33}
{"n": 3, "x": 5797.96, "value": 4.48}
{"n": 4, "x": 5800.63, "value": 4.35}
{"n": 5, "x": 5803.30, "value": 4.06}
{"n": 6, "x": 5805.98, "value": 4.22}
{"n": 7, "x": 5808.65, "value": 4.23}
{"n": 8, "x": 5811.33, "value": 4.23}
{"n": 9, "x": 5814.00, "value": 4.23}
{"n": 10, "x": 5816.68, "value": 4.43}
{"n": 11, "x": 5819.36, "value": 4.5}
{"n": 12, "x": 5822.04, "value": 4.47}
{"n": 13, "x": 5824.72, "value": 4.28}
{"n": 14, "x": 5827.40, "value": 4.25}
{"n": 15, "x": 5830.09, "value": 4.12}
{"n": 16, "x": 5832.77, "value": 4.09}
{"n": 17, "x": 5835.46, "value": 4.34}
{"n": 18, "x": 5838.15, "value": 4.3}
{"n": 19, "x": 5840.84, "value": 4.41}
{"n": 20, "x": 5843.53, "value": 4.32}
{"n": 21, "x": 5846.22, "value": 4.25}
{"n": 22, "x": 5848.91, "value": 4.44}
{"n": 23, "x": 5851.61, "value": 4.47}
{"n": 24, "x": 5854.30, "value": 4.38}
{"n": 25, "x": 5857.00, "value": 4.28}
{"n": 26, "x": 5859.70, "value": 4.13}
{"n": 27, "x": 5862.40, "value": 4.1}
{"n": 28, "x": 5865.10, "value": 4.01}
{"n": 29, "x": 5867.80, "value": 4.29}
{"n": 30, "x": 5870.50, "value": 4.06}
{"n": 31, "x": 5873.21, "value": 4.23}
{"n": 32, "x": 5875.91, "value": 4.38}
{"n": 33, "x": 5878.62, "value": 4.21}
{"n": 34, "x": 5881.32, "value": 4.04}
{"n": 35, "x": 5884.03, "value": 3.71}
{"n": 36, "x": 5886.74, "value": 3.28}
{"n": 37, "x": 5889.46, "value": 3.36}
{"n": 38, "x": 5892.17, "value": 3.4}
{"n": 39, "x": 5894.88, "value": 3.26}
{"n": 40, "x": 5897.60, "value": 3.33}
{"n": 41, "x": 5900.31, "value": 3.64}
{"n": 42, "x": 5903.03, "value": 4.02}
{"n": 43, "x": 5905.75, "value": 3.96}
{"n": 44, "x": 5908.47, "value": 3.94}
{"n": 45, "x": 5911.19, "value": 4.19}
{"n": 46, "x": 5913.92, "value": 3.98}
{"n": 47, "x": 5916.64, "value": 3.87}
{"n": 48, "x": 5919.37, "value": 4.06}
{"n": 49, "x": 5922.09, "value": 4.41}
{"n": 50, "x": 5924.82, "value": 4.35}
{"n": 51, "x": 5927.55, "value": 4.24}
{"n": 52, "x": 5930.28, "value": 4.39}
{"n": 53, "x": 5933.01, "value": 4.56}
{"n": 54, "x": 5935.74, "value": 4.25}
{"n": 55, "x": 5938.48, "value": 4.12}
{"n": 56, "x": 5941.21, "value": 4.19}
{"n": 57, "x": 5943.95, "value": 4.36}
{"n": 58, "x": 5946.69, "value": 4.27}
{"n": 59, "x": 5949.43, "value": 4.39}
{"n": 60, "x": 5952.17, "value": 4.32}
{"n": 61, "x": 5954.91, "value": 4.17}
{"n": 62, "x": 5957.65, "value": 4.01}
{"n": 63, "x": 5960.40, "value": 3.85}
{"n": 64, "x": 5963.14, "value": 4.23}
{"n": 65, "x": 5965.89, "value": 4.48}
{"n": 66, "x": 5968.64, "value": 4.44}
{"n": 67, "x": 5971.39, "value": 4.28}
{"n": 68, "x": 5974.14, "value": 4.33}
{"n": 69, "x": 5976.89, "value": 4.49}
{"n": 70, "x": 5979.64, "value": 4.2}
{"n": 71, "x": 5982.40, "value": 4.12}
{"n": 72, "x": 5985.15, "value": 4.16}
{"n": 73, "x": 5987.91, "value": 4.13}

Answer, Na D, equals 4.1 Angstrom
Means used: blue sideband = 4.16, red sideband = 4.31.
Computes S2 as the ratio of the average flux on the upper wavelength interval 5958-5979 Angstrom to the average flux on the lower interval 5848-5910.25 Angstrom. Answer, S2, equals 1.1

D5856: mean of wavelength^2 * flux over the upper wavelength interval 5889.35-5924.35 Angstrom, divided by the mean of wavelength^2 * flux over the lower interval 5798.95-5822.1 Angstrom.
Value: 0.92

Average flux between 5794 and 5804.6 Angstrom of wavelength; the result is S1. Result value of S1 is 4.31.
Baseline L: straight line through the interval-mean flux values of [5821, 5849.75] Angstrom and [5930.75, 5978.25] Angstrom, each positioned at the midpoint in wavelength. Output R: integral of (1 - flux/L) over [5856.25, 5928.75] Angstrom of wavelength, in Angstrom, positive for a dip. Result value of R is 5.7 Angstrom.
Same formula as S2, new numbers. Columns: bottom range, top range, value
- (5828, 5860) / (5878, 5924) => 0.89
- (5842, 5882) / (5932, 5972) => 1.00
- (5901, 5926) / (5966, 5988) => 1.05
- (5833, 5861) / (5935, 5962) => 0.97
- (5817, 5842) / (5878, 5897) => 0.83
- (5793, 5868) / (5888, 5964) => 0.94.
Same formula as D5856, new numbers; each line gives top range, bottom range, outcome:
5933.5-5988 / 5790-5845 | 1.04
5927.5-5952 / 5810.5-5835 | 1.05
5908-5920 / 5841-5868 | 0.96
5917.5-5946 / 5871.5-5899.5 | 1.17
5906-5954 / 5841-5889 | 1.04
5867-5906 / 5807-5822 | 0.90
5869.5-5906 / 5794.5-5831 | 0.90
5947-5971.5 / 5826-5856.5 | 1.02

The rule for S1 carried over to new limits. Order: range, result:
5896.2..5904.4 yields 3.66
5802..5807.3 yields 4.13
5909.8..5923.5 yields 4.1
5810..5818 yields 4.3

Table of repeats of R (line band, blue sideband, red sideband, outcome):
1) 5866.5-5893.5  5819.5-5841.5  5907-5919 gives 1.46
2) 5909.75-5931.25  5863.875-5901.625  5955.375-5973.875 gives -1.01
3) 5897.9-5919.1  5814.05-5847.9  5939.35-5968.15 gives 1.70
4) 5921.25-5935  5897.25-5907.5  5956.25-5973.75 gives -1.45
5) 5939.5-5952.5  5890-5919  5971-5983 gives -0.75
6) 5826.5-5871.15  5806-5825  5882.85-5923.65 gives -1.47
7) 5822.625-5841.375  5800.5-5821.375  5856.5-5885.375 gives -0.13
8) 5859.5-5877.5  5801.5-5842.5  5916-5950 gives 0.42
